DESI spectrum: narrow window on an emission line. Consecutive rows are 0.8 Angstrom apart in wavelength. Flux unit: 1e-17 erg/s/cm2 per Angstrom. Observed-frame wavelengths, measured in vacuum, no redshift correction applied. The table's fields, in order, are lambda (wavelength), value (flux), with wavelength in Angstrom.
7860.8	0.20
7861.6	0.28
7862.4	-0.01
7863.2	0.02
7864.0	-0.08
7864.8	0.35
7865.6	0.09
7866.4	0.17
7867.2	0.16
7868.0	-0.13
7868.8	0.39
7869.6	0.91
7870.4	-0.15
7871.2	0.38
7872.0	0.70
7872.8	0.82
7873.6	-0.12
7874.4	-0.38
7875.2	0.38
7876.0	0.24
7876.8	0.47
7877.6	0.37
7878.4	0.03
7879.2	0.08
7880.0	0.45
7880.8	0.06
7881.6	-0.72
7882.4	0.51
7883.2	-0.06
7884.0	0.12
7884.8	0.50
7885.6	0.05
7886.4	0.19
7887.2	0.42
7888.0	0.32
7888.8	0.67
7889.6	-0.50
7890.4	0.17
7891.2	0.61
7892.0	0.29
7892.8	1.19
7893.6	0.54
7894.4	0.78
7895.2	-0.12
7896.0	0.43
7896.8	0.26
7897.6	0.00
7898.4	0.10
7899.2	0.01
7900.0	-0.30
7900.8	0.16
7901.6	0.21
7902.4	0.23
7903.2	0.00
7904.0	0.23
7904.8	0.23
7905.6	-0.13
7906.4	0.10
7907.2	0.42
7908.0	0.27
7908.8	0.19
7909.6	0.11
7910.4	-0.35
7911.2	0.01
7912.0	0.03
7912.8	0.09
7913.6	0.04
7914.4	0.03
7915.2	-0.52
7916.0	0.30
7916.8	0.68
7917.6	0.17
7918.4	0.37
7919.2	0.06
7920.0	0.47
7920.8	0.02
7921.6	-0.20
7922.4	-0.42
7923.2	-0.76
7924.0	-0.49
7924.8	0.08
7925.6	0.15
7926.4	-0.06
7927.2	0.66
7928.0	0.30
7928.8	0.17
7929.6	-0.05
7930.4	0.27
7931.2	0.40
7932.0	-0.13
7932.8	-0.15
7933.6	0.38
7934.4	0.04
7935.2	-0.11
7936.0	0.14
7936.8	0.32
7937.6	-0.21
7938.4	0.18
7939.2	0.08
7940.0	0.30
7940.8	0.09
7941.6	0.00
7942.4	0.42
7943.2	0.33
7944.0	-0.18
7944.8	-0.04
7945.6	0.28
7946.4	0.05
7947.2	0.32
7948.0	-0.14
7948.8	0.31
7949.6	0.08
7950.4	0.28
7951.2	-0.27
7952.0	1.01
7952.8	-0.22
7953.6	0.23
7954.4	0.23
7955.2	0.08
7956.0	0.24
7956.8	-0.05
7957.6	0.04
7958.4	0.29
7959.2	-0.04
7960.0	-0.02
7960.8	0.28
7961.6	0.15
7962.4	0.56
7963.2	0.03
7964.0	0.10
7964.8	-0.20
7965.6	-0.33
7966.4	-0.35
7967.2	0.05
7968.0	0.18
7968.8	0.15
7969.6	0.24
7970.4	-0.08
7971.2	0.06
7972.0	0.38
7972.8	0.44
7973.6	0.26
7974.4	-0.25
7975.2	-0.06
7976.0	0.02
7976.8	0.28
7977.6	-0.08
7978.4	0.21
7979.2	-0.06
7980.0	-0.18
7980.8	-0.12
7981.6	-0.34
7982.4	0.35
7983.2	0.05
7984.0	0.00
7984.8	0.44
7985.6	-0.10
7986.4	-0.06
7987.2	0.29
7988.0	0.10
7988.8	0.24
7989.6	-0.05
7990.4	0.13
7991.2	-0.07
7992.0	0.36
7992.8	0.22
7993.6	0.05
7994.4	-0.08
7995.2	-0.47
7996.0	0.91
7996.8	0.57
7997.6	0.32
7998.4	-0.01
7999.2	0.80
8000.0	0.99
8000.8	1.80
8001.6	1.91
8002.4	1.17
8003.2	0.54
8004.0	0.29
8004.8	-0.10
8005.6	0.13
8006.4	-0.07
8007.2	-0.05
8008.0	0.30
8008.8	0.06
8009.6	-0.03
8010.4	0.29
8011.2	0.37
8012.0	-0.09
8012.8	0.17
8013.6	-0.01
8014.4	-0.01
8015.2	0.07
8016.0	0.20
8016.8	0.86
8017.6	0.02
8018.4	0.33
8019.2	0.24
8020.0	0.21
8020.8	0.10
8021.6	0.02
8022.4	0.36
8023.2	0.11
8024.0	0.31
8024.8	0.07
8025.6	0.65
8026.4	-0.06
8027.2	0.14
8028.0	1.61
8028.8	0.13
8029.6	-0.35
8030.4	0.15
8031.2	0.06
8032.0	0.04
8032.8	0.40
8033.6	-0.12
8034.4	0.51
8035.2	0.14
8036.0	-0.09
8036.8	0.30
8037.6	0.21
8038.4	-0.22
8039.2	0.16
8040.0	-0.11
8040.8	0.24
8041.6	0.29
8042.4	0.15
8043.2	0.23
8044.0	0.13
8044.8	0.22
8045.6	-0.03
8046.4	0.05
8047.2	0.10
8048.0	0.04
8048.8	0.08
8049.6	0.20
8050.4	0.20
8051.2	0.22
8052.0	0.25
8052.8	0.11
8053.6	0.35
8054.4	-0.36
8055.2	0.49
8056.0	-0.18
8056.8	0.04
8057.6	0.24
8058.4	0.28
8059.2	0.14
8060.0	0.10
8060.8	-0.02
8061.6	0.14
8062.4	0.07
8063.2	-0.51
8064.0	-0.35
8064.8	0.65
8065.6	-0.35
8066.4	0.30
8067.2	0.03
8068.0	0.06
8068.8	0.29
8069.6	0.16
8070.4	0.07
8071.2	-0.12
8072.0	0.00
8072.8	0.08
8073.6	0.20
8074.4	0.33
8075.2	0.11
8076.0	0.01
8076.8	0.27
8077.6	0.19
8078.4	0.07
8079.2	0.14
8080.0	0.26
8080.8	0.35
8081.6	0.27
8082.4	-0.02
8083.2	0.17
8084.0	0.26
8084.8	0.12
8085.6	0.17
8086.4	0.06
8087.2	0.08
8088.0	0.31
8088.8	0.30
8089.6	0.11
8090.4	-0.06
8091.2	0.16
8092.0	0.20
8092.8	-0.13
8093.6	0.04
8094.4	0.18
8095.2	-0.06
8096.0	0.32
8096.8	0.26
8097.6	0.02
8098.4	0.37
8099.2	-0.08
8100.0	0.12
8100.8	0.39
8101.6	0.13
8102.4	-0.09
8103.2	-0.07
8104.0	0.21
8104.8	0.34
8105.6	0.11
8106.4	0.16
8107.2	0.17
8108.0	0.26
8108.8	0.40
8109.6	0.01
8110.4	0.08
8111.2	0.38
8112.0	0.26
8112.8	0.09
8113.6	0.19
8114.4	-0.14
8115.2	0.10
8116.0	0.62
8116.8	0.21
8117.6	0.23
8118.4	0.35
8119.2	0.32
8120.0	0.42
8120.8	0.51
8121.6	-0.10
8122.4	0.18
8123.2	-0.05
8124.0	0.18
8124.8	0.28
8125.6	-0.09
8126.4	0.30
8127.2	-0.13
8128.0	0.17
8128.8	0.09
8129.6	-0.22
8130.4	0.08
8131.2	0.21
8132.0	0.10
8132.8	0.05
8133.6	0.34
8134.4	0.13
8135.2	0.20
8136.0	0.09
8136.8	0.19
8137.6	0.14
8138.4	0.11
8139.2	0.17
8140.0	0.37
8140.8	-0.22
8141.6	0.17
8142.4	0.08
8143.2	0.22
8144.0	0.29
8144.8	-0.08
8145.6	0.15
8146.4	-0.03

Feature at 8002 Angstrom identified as Halpha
